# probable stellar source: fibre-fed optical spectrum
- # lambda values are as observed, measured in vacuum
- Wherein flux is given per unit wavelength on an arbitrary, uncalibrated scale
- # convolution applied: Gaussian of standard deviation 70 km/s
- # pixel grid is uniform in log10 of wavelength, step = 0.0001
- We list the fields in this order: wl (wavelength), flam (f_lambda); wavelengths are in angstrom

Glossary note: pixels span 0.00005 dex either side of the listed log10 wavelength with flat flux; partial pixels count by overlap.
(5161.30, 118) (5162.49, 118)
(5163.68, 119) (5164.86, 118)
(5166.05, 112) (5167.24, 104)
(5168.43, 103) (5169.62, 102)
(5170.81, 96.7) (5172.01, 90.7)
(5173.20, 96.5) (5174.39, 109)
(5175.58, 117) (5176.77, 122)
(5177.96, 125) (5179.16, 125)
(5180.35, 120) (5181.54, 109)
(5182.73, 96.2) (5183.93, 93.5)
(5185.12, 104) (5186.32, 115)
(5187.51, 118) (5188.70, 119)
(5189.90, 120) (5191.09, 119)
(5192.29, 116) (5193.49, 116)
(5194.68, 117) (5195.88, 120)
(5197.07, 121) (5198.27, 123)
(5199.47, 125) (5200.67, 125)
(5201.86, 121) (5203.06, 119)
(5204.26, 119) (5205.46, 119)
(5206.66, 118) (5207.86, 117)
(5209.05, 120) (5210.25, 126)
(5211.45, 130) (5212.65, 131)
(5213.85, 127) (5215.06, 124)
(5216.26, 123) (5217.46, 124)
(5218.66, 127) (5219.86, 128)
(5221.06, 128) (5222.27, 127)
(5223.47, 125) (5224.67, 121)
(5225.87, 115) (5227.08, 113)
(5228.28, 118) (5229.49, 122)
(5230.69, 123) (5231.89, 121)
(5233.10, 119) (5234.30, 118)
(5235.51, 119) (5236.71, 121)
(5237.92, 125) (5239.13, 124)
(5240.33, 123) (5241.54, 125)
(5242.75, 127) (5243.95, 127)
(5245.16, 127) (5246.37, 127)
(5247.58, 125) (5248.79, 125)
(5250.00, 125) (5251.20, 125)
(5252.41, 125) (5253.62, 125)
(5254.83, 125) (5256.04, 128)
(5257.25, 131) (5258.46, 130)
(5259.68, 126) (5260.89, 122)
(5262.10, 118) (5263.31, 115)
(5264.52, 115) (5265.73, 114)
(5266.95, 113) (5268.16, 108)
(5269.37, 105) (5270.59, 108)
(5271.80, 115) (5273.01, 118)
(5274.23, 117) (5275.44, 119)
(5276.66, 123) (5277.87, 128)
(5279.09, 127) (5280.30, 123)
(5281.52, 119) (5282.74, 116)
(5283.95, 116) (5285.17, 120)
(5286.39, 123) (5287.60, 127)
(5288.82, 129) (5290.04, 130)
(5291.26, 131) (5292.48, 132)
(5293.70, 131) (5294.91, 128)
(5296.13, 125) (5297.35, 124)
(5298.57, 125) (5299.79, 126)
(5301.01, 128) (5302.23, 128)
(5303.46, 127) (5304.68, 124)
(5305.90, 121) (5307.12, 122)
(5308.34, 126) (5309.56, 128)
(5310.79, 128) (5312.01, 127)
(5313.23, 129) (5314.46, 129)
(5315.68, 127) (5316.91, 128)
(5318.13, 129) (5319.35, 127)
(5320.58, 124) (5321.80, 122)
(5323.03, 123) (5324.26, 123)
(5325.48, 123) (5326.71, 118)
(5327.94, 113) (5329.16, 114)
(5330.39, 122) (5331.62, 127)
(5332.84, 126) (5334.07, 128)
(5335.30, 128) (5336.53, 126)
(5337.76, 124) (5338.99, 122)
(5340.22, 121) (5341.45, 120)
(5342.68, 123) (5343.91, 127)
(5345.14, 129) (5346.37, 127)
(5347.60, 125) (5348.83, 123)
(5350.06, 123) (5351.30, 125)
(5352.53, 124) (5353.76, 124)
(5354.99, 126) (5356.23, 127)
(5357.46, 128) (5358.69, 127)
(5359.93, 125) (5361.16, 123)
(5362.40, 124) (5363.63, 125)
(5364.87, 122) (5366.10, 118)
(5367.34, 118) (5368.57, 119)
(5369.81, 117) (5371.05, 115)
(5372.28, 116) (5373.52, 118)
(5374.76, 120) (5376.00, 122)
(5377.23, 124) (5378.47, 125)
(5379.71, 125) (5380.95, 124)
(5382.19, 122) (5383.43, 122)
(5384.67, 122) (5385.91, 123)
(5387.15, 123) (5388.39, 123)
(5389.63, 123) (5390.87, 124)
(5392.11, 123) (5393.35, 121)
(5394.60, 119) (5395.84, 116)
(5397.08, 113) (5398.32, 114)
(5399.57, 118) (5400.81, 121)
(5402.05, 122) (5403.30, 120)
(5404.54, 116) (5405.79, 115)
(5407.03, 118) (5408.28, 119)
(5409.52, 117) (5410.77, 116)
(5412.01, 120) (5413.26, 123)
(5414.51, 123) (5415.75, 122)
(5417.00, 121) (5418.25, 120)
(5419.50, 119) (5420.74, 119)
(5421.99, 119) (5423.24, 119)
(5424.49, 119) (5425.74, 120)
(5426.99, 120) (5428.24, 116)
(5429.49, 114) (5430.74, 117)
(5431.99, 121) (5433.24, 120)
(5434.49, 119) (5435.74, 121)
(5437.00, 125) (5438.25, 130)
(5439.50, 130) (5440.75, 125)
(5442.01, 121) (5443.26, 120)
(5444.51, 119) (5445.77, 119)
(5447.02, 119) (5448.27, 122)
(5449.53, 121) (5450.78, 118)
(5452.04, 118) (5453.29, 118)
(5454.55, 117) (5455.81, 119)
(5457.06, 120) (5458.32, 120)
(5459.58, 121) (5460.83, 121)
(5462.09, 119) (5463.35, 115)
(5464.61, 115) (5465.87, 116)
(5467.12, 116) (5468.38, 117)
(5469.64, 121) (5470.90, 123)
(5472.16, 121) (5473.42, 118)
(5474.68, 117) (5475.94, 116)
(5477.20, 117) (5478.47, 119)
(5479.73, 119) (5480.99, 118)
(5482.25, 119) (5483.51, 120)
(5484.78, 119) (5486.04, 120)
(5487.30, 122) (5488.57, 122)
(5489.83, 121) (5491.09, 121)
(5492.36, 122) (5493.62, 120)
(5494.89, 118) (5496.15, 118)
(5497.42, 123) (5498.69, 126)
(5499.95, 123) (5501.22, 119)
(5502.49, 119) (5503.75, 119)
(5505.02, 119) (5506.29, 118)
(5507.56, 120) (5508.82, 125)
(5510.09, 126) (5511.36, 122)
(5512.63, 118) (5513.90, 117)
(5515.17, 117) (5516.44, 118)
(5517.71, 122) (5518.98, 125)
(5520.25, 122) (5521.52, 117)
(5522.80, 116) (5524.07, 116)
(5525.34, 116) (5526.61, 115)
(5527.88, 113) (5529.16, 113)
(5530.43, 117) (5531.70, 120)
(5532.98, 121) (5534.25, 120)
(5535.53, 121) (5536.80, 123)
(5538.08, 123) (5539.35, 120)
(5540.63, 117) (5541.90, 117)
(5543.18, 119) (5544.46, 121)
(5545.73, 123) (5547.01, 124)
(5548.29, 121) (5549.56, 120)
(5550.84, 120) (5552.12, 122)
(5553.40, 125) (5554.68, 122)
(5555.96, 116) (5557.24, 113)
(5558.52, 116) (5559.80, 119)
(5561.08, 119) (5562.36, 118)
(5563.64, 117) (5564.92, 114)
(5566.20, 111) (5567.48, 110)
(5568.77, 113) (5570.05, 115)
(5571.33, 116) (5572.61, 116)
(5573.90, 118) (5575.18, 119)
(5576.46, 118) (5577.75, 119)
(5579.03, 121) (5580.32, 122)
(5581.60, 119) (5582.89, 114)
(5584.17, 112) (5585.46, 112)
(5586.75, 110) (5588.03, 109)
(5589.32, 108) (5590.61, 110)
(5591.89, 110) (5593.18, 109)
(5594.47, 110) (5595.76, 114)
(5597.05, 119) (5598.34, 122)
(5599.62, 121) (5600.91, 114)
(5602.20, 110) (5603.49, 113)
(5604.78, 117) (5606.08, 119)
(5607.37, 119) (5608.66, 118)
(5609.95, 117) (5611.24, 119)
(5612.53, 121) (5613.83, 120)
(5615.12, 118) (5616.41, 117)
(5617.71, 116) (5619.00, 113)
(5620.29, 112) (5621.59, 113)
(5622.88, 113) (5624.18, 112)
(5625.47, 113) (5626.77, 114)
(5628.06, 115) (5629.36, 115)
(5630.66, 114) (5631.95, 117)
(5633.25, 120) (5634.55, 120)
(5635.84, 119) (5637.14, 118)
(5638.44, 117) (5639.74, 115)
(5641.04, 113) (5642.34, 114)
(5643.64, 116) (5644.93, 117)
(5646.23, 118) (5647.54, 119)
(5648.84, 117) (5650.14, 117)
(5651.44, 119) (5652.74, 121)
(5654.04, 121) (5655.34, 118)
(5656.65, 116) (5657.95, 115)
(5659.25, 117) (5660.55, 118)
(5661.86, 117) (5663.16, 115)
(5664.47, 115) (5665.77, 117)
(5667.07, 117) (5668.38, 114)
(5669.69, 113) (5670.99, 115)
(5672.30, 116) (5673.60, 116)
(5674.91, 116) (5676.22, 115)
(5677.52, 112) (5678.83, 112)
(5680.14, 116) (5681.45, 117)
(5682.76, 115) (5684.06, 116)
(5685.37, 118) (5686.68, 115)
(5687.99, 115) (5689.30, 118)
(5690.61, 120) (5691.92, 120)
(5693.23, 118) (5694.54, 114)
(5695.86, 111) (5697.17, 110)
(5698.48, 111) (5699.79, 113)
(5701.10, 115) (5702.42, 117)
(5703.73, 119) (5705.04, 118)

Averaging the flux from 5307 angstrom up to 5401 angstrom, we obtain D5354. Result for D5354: 123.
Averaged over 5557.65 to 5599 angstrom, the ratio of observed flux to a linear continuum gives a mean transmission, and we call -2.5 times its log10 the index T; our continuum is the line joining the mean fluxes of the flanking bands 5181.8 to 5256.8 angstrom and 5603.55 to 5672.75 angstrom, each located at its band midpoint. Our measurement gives 0.020 mag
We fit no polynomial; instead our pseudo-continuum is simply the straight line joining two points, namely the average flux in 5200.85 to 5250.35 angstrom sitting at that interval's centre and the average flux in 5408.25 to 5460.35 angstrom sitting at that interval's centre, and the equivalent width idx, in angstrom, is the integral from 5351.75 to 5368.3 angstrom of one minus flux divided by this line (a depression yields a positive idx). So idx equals -0.4 angstrom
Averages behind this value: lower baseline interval 123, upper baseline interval 120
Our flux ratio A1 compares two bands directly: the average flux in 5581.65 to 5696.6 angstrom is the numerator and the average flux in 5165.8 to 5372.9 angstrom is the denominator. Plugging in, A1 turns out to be 0.95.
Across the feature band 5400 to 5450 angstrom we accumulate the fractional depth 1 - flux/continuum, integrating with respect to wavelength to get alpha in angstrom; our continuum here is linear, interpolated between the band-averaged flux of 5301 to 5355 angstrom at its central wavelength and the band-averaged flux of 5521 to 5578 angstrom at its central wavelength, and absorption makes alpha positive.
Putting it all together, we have 0.62 angstrom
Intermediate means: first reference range 125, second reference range 118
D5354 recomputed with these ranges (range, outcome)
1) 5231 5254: 124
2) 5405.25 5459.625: 120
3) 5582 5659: 116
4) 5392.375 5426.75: 119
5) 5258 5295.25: 121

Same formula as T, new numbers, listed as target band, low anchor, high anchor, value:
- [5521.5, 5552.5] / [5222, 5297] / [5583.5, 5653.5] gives -0.02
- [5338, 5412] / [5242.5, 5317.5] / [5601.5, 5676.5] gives 0.00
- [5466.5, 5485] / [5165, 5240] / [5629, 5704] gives -0.02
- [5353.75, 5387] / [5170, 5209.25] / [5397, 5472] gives -0.04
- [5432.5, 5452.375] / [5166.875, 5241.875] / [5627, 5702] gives -0.04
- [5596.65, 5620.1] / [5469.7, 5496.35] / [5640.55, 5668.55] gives 0.00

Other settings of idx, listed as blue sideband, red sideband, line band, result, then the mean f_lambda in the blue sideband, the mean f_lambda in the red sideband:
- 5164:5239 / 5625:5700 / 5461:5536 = -1.7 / 118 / 116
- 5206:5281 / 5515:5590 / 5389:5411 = 0.2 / 122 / 118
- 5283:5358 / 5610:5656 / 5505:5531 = 0.2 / 125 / 117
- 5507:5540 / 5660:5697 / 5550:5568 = 0.2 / 119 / 116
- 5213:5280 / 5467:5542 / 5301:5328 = -0.9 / 122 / 119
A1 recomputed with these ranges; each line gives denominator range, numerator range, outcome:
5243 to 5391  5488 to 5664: 0.95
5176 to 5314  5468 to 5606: 0.97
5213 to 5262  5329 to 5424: 0.98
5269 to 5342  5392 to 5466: 0.97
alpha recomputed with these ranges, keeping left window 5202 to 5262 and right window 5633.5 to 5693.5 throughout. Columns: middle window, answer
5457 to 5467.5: 0.2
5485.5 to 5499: -0.2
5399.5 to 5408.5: 0.2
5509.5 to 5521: -0.2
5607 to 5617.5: -0.1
